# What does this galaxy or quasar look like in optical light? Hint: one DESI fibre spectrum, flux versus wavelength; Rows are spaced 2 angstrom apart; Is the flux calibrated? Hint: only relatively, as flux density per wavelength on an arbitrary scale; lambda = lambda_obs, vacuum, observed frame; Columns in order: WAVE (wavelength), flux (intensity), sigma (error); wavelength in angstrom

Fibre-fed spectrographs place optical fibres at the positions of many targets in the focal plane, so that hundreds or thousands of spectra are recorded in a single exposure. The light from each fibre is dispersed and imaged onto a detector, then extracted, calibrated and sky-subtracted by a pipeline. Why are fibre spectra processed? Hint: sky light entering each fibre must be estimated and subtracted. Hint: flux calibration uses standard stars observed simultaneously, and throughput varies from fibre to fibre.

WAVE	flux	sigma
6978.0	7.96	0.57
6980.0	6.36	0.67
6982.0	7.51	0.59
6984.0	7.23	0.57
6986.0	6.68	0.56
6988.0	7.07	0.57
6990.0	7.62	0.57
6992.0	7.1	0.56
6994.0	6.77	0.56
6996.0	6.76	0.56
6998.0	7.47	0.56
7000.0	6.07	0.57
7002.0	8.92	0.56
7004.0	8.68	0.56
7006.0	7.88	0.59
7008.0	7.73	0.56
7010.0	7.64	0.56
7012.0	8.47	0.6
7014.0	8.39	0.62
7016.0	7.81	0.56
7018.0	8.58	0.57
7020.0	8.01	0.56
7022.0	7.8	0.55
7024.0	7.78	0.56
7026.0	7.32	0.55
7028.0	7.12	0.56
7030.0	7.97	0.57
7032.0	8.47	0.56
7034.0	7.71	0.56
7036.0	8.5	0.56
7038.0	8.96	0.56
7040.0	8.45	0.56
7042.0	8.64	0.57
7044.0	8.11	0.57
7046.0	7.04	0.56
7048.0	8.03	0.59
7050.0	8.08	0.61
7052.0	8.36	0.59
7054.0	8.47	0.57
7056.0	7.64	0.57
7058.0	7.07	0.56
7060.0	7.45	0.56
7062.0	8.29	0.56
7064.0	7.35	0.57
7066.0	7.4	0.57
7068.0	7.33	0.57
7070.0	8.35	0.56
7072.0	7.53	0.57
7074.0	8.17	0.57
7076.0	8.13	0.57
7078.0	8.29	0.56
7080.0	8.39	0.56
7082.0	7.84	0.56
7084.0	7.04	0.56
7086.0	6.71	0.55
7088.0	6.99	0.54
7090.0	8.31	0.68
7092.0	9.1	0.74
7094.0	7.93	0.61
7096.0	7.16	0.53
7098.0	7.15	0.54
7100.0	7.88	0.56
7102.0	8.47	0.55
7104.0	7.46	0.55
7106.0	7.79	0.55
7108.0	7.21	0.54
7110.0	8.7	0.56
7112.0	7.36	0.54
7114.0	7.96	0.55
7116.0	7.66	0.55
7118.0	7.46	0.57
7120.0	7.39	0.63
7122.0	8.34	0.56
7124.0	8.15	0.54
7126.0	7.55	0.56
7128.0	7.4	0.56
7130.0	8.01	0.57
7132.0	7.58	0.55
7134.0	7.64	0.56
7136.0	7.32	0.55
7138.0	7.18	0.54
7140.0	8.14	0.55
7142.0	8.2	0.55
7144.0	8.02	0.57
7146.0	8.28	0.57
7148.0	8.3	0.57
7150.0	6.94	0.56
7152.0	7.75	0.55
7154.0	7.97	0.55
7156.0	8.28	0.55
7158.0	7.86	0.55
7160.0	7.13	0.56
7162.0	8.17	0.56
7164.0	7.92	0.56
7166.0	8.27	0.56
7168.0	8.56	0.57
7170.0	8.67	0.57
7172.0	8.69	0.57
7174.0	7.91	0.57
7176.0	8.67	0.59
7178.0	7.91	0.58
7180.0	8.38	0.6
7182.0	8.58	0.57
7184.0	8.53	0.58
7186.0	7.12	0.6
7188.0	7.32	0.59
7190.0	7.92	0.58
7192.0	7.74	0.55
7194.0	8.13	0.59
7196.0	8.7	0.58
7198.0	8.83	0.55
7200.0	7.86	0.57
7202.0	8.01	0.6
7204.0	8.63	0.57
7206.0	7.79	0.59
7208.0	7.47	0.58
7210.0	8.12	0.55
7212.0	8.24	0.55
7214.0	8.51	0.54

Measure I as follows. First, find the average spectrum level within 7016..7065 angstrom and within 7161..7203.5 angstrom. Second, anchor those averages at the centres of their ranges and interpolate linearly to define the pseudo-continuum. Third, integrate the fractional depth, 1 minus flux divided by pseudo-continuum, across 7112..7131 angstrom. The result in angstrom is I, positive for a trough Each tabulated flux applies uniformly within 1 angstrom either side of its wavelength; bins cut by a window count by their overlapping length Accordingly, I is 0.8 angstrom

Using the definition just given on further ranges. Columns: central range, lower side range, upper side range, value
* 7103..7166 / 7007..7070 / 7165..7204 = 2.58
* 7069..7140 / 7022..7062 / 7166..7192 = 2.58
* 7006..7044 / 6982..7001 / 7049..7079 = -3.45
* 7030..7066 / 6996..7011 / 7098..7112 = -1.21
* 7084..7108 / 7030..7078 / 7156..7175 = 1.11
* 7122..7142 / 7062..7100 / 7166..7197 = 0.63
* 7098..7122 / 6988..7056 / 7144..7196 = 0.68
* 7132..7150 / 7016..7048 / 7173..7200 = 0.62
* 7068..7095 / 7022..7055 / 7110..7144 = 0.07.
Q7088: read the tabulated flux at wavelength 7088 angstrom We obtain 6.99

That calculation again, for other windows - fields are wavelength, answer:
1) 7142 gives 8.2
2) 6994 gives 6.77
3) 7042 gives 8.64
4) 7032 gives 8.47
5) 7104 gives 7.46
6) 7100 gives 7.88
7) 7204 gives 8.63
